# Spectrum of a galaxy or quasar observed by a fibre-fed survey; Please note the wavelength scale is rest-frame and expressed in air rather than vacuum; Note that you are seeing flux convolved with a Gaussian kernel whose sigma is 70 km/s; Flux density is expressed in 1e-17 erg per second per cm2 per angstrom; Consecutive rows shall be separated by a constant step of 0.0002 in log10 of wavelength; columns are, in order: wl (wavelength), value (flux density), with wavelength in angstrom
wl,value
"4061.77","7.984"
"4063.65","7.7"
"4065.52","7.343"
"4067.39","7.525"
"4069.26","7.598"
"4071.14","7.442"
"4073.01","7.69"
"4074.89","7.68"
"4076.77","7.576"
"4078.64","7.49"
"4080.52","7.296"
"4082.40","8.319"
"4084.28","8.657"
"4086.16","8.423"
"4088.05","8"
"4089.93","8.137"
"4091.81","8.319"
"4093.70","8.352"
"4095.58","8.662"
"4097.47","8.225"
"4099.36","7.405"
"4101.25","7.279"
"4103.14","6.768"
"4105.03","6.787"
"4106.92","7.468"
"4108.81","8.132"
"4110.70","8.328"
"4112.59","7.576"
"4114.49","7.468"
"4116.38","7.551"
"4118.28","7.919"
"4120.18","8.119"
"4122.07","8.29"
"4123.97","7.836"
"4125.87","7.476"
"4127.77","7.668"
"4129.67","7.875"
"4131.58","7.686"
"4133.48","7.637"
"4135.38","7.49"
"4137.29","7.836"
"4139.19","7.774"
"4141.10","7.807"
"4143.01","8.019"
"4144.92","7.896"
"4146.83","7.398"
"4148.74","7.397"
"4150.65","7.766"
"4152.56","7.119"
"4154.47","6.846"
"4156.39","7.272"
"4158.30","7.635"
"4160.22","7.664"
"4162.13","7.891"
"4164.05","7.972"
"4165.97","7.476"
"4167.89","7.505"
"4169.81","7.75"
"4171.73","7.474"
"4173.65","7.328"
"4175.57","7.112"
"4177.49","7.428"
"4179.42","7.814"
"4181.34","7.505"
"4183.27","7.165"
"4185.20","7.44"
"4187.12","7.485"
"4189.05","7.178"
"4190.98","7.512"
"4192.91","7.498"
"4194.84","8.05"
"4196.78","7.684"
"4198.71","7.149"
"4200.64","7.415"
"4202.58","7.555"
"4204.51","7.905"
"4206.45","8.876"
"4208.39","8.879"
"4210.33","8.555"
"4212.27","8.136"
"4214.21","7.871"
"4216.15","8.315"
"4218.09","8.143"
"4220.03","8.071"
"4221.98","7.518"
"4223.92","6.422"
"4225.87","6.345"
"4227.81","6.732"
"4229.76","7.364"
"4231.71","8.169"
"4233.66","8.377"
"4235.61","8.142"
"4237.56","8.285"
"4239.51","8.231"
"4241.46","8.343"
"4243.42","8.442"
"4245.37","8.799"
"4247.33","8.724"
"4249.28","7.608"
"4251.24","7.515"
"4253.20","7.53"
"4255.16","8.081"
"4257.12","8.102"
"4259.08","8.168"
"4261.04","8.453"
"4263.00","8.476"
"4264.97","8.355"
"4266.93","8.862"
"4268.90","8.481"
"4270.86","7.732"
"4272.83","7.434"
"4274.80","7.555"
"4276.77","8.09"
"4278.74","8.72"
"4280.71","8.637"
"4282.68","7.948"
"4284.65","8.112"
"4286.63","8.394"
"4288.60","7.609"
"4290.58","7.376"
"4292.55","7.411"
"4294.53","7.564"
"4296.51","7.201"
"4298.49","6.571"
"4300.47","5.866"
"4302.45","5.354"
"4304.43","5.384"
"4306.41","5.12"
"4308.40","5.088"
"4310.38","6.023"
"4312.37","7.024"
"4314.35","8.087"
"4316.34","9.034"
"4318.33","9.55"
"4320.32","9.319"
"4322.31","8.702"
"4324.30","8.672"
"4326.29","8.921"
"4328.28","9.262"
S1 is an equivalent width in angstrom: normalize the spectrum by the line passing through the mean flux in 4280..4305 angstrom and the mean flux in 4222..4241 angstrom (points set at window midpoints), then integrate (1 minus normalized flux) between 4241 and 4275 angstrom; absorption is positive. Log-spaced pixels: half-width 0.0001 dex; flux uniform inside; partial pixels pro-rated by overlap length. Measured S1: -3.4 angstrom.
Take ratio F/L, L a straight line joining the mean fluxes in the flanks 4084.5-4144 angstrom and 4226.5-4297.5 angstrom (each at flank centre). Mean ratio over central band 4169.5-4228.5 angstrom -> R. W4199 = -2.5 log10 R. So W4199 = 0.04 mag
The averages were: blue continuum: 7.83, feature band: 7.63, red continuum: 8.02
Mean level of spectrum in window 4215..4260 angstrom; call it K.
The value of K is 7.89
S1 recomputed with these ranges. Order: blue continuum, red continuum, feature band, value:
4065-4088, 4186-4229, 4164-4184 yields 0.6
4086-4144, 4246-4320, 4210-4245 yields -0.8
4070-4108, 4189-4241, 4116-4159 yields 0.7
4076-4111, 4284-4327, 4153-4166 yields 0.3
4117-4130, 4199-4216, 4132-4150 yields 0.5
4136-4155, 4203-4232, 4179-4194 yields 0.5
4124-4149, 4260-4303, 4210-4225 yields -0.2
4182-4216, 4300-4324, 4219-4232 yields 0.8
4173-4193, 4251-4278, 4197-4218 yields -1.2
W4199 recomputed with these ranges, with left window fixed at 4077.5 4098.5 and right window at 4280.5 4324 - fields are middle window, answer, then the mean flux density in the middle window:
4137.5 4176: 0.046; 7.57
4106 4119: 0.040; 7.78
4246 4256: -0.054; 7.92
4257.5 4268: -0.130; 8.44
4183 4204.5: 0.036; 7.5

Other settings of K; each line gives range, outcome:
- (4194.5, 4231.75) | 7.74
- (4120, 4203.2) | 7.58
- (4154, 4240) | 7.67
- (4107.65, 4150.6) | 7.78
